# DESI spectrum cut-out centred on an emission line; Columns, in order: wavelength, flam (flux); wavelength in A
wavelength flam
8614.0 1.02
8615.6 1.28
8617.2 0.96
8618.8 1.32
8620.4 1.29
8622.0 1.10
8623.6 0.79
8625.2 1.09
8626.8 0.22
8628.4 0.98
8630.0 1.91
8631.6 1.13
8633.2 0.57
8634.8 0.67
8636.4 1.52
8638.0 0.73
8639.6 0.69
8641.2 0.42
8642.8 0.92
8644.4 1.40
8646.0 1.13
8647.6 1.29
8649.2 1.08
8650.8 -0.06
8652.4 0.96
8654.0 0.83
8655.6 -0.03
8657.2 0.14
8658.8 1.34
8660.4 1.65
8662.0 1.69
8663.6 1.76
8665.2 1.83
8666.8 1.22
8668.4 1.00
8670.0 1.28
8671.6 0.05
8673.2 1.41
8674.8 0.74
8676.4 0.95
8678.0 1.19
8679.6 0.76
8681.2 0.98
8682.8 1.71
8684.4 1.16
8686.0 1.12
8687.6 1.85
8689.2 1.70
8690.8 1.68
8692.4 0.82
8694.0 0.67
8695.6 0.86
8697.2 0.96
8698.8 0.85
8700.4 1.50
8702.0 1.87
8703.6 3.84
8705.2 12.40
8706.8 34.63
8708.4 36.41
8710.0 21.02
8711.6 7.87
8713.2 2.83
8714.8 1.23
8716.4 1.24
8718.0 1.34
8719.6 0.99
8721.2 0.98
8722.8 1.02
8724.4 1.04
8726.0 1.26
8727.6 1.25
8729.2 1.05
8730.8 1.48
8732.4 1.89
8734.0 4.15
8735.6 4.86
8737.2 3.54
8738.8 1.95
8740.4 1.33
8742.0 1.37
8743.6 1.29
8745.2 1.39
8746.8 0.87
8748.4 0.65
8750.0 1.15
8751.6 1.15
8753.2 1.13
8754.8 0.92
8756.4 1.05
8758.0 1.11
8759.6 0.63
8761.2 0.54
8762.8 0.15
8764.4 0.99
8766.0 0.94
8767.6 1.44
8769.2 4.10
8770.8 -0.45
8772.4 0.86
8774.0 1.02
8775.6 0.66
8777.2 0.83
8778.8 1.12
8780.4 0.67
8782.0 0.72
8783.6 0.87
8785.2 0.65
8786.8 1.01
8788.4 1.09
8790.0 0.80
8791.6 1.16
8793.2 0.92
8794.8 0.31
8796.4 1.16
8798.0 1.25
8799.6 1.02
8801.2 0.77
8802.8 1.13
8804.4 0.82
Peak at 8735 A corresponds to [N II]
